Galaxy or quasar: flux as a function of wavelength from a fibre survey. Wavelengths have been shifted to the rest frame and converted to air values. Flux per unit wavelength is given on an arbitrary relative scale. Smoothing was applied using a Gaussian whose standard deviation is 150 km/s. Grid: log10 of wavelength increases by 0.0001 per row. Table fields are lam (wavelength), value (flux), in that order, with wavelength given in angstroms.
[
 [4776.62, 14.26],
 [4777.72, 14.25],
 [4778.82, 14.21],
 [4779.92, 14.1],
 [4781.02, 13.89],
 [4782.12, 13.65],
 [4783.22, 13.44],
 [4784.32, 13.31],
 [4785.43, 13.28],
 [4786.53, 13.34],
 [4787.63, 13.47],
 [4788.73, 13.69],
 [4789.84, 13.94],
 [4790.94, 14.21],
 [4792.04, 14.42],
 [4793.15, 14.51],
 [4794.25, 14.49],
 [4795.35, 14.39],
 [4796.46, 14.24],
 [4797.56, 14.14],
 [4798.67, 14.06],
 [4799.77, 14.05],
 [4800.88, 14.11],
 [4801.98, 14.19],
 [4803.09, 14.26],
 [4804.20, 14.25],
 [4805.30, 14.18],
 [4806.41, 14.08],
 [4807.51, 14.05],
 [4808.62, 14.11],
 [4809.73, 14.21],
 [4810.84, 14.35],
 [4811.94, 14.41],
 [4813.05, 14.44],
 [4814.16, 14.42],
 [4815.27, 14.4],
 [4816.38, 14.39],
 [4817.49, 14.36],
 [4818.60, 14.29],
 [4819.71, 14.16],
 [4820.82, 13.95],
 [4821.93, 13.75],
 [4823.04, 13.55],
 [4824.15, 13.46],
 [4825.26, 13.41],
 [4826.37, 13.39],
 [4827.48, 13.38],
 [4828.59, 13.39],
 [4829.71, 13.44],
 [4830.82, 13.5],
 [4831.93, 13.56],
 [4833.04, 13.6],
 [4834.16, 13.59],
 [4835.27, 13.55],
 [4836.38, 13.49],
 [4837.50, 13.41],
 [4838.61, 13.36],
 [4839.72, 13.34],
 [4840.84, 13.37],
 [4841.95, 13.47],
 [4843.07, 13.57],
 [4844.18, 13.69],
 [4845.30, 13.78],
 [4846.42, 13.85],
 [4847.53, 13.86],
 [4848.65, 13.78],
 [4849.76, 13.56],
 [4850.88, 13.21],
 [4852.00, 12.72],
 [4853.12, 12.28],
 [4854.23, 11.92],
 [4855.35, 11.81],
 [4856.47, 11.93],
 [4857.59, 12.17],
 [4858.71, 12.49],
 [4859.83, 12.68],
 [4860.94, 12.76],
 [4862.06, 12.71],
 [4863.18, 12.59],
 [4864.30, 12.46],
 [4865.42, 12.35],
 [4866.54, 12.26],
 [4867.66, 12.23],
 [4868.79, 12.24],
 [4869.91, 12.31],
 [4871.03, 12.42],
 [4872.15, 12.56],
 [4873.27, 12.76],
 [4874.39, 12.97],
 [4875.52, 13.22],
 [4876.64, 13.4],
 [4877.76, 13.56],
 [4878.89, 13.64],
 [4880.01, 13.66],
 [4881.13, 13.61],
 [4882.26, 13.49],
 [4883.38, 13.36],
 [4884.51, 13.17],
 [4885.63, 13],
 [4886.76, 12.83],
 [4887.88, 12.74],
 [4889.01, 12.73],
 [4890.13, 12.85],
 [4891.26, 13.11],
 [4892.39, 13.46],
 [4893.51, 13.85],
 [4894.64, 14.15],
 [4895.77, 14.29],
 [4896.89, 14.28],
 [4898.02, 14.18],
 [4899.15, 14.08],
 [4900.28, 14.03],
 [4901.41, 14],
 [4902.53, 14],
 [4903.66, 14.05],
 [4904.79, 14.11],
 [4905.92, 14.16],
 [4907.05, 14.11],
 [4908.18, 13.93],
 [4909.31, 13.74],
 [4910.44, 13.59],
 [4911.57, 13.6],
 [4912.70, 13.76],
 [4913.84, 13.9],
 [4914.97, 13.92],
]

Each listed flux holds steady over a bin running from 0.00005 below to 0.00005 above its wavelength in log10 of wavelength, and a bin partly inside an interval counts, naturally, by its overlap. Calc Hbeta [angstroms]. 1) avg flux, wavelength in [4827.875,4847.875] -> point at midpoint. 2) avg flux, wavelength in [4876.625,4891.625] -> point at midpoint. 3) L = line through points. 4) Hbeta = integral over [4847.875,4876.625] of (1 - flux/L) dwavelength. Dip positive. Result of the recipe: 1.7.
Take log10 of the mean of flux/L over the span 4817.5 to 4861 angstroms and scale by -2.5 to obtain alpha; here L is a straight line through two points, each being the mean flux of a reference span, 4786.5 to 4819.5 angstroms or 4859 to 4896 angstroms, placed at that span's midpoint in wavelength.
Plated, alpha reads 0.02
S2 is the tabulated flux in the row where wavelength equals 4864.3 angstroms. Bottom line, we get 12.46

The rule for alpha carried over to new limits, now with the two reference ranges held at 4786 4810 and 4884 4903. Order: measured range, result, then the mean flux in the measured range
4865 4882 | 0.07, 12.9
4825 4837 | 0.04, 13.5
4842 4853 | 0.03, 13.5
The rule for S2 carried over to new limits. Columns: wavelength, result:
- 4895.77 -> 14.29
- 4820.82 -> 13.95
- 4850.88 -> 13.21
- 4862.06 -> 12.71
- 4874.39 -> 12.97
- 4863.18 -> 12.59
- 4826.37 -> 13.39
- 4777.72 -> 14.25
